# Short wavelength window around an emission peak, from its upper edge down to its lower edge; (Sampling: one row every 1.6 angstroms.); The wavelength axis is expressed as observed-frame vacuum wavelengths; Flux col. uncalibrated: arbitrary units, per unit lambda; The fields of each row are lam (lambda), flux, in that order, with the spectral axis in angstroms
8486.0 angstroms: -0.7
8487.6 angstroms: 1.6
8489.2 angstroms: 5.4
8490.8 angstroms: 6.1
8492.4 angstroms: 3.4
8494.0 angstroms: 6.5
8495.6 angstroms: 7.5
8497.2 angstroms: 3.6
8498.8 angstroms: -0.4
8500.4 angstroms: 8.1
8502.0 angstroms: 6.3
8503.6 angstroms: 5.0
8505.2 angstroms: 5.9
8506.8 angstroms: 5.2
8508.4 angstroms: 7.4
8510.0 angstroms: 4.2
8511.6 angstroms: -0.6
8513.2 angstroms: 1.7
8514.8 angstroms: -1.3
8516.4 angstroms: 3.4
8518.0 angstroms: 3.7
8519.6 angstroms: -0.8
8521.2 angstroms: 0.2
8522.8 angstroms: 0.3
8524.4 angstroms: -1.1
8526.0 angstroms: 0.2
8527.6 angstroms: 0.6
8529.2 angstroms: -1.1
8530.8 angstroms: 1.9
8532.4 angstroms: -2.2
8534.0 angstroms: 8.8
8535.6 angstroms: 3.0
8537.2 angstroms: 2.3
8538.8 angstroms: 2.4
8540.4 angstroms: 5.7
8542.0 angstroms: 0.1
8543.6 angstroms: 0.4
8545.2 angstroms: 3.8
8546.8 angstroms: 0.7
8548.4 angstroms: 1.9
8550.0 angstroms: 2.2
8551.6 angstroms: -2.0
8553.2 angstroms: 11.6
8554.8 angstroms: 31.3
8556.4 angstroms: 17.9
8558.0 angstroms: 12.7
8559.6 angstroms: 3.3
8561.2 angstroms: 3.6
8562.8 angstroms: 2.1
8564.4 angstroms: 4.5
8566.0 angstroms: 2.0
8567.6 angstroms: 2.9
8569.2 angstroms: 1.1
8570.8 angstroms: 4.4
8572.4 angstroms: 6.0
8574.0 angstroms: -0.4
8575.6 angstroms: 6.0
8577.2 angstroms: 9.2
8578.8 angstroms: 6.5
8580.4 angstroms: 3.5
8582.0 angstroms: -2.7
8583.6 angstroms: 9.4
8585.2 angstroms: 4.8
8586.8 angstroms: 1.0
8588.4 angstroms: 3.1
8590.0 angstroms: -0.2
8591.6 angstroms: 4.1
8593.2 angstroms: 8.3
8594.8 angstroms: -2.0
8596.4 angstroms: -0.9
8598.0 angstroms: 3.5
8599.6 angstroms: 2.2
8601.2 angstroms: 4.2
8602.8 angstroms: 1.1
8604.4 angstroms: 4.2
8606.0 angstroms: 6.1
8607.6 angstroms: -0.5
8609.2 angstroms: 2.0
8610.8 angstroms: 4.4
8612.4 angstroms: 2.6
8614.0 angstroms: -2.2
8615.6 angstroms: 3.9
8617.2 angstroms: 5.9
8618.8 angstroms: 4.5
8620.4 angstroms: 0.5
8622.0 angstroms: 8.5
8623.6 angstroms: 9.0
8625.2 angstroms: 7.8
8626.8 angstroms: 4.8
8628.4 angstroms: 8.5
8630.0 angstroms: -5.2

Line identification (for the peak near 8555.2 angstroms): Hbeta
